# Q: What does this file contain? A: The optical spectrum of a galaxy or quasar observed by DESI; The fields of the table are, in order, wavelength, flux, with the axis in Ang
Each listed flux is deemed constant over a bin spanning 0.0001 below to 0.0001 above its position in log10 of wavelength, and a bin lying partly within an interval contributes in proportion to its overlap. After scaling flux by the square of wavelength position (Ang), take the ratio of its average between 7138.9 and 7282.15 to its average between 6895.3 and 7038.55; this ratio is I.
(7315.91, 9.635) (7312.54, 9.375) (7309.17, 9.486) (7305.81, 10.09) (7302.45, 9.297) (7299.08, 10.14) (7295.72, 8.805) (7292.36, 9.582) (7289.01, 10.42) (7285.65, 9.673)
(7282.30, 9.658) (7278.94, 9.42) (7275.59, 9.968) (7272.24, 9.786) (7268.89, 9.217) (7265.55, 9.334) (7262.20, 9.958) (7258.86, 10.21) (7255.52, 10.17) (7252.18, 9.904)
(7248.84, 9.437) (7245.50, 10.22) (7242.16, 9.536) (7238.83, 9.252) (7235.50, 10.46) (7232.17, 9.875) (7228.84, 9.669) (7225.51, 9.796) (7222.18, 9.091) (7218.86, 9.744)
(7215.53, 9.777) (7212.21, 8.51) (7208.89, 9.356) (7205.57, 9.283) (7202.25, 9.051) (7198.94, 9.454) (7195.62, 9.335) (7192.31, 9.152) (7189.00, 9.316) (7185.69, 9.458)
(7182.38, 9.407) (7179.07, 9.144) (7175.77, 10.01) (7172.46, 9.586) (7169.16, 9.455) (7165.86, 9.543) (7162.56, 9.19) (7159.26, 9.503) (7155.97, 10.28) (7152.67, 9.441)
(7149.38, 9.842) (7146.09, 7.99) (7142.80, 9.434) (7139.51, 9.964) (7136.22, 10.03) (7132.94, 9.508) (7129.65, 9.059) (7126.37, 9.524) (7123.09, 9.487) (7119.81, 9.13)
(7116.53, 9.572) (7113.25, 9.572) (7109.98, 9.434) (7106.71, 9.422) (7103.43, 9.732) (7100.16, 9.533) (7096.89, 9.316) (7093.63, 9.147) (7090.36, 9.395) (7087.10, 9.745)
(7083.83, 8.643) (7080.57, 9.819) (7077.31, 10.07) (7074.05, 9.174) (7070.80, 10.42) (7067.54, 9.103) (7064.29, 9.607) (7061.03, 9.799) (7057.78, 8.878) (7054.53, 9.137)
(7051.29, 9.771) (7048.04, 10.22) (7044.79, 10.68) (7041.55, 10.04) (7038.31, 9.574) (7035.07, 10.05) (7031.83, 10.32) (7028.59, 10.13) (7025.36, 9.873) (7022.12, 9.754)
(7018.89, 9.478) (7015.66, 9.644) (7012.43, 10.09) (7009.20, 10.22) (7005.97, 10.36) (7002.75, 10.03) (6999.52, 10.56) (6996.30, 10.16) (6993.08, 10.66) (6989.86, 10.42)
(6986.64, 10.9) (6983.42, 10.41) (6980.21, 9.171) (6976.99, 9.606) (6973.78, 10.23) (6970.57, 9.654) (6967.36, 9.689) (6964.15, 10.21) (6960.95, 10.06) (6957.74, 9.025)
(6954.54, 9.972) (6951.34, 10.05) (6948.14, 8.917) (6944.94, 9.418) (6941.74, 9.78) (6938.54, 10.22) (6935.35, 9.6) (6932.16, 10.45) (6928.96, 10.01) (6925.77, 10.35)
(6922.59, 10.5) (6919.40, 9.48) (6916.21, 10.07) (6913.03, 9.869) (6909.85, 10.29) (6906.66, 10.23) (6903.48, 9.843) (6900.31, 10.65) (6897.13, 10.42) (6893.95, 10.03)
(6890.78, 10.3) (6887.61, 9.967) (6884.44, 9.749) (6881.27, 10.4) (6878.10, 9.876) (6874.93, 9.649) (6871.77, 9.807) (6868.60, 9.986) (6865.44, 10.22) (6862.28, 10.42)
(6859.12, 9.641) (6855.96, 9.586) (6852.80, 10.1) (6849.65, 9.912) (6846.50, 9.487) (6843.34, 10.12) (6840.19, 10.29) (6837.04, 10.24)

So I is 1.0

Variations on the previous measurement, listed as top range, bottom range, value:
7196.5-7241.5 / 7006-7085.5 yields 1.02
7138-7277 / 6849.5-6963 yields 1.04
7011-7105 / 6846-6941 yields 1.01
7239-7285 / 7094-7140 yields 1.07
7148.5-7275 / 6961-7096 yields 1.02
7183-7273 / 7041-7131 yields 1.04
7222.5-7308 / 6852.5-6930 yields 1.08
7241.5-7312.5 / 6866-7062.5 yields 1.06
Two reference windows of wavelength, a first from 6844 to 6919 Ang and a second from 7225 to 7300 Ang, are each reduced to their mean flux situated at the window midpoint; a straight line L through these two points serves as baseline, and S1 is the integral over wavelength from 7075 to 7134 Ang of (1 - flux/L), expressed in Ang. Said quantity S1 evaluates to 2.5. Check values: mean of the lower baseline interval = 10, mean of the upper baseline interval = 9.76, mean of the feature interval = 9.45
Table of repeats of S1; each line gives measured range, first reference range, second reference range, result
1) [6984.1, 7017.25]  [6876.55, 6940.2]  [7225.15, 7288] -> -0.94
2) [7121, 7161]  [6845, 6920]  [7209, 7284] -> 1.11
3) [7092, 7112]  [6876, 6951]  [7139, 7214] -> 0.25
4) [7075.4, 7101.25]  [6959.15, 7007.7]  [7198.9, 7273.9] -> 1.22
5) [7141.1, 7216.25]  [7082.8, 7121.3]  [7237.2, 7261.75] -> 1.99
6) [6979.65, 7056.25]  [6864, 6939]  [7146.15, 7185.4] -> -1.93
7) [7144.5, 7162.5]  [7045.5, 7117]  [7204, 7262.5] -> 0.39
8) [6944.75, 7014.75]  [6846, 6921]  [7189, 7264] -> -0.78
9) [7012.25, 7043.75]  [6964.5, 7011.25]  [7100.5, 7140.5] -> 0.19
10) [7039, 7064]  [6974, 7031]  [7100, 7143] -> 0.23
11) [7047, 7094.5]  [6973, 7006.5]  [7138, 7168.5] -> 1.55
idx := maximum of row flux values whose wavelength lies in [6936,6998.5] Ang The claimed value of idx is 10.9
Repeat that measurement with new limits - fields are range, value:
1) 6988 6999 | 10.66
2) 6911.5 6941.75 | 10.5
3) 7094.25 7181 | 10.28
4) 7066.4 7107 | 10.42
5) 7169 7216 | 10.01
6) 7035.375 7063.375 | 10.68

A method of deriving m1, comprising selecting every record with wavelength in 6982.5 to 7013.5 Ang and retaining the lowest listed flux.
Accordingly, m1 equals 10.03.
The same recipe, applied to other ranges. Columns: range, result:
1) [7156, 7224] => 8.51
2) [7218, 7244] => 9.091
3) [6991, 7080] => 8.878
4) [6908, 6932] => 9.48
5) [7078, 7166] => 7.99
